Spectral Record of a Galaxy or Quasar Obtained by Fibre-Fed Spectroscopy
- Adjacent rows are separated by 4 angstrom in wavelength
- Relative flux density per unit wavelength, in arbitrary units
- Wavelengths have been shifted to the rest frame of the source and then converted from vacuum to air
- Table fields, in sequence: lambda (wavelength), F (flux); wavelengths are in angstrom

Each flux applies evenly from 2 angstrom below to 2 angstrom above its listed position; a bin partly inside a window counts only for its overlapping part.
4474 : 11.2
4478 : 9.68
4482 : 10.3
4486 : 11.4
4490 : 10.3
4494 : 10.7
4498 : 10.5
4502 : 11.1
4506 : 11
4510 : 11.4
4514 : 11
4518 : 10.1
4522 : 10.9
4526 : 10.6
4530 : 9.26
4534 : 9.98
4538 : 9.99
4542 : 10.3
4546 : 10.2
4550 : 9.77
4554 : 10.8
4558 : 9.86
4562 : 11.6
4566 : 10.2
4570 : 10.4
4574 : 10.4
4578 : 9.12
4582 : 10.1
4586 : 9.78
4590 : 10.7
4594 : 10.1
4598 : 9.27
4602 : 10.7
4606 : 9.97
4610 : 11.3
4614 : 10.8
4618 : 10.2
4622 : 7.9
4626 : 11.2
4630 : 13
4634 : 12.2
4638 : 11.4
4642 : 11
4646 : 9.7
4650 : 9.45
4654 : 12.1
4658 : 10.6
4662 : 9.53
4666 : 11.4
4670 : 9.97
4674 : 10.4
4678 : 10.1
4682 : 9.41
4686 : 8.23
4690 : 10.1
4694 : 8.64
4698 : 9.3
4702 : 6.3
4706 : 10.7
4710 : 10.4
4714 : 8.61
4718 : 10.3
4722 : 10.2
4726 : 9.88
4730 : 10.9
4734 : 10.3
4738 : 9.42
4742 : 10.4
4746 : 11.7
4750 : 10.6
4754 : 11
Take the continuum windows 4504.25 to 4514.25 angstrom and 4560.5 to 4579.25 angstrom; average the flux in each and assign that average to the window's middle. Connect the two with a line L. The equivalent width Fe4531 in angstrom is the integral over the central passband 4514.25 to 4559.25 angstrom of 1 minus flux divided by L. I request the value 2.5 angstrom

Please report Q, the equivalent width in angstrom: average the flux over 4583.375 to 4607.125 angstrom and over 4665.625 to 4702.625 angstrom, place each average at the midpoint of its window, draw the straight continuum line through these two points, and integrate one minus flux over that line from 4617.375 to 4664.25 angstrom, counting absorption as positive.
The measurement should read -4.6 angstrom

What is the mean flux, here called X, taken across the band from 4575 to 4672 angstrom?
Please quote 10.5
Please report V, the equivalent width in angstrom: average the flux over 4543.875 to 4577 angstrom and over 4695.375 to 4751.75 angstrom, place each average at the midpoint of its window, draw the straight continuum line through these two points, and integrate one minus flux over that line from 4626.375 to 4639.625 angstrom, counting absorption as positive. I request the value -2.5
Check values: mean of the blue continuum 10.4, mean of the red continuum 9.91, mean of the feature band 12.1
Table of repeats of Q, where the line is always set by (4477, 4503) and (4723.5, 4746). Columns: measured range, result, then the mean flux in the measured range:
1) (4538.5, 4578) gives 0.7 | 10.3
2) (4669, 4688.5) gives 1.4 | 9.62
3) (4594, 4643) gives -1.3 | 10.7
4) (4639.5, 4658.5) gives -0.3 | 10.6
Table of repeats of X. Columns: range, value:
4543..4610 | 10.2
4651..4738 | 9.86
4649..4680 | 10.5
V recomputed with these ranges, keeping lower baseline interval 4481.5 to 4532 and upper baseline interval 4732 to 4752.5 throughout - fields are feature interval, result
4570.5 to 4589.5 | 1.2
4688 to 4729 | 4.1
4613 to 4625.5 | 1.0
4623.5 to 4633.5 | -1.3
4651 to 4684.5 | 0.6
